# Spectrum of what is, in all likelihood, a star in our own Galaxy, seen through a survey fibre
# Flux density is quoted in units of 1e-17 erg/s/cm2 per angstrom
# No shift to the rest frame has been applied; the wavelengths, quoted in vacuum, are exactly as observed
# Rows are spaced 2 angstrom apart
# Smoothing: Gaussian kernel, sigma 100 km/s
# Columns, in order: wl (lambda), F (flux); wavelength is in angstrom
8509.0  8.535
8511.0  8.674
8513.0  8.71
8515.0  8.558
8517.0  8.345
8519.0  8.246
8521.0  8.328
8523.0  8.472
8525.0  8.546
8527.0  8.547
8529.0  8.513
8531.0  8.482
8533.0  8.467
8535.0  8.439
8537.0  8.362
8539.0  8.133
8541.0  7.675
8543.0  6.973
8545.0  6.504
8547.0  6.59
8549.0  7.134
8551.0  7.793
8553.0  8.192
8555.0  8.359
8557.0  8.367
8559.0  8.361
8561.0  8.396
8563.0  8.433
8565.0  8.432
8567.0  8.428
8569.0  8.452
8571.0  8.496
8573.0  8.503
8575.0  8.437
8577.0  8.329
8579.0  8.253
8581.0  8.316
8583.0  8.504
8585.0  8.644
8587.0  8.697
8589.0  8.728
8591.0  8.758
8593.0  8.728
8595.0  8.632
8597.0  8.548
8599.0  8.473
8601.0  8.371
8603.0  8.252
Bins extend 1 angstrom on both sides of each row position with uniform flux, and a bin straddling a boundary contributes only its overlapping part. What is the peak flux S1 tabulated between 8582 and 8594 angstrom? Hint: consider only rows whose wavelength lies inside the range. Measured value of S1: 8.758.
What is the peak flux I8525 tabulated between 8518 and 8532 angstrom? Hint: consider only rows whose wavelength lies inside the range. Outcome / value 8.547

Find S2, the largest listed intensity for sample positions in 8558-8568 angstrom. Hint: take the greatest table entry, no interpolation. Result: 8.433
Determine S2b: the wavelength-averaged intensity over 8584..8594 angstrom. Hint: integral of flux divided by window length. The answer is 8.71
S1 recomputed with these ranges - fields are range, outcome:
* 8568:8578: 8.503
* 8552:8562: 8.396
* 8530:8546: 8.482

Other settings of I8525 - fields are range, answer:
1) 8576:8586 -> 8.644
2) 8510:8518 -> 8.71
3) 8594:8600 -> 8.632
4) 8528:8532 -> 8.513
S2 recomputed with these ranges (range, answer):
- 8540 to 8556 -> 8.359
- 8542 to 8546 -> 6.973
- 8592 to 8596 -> 8.728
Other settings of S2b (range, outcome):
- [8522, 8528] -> 8.52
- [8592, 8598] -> 8.64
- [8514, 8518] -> 8.45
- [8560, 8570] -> 8.43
